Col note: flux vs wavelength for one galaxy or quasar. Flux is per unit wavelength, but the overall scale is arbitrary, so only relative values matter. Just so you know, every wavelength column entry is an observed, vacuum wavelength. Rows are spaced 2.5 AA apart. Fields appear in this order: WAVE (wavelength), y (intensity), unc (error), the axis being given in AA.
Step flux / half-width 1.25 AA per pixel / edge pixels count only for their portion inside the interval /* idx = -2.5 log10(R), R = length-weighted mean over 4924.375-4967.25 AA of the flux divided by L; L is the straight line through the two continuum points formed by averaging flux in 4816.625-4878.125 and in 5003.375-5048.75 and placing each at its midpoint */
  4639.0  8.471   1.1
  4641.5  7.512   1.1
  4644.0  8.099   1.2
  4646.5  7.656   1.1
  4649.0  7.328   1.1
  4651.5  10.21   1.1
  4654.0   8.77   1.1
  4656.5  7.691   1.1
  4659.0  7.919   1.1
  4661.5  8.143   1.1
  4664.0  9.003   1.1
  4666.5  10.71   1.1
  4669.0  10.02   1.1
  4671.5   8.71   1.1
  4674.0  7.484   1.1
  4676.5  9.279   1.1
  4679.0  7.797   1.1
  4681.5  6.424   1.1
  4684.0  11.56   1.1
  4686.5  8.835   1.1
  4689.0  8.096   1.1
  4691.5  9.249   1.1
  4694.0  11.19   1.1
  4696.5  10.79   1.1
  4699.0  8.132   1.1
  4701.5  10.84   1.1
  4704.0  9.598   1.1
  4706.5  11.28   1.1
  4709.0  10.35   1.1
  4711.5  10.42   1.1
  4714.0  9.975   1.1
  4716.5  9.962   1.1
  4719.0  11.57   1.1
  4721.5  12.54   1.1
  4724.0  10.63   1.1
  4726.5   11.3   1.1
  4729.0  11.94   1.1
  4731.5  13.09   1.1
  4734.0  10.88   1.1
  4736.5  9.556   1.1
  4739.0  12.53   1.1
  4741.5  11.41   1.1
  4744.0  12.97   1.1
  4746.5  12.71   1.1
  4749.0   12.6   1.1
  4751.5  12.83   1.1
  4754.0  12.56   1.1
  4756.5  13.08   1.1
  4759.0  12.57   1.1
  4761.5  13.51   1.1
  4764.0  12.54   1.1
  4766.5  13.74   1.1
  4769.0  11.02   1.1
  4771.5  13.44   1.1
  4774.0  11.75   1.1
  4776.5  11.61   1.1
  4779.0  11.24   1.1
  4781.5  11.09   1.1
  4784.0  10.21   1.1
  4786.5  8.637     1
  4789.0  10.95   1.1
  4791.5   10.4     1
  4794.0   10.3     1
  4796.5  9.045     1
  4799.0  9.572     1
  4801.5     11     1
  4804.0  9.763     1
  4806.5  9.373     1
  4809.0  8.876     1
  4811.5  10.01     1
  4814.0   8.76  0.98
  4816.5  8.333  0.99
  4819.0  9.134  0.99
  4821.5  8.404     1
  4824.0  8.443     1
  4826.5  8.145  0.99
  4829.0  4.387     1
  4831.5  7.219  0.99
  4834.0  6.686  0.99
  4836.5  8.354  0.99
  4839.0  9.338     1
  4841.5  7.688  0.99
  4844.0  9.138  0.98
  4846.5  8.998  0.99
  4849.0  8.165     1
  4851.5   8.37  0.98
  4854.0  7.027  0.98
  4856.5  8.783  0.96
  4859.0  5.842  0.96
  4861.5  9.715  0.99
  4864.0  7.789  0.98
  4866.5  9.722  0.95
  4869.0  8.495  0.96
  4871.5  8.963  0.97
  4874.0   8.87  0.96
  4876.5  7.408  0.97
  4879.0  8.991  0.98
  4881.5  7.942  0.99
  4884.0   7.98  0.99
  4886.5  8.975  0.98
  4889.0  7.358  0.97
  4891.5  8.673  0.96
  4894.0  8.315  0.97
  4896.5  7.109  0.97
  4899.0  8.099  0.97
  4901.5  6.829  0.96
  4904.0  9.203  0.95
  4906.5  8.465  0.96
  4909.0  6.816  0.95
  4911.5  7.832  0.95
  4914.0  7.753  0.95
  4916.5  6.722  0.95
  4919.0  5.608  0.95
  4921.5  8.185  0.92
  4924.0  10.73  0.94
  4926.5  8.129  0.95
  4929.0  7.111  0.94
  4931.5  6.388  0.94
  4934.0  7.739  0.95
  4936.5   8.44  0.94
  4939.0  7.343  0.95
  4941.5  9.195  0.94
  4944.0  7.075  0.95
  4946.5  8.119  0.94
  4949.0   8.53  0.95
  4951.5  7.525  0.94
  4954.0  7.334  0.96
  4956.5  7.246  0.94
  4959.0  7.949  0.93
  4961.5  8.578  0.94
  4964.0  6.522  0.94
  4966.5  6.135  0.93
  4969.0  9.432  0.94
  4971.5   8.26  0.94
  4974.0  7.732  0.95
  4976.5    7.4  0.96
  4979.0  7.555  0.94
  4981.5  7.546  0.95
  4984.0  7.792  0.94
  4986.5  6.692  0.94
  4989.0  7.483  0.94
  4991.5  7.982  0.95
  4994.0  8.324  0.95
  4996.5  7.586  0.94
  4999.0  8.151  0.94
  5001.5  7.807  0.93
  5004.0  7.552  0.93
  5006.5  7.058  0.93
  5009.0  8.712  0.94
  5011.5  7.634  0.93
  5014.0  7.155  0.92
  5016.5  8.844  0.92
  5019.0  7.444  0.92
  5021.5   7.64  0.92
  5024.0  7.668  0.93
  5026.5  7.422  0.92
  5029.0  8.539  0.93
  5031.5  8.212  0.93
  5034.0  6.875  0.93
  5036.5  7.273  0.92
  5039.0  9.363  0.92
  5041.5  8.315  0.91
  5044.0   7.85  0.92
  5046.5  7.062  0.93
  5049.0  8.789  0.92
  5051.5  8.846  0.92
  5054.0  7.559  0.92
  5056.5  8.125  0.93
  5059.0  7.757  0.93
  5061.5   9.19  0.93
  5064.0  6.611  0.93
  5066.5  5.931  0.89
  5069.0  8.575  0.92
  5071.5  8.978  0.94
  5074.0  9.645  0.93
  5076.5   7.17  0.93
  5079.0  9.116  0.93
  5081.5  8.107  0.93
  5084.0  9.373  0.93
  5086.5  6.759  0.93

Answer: 0.04 mag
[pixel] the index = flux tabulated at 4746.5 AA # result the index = 12.71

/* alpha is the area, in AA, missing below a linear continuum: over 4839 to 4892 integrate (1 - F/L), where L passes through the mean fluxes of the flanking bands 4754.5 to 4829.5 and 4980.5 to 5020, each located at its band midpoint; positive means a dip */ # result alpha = 6.2 AA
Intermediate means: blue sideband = 10.4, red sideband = 7.74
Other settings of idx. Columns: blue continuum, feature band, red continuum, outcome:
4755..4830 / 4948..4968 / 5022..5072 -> 0.172 mag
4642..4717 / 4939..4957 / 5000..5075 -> 0.054 mag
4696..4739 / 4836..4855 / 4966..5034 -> 0.125 mag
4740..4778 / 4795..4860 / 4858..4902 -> 0.195 mag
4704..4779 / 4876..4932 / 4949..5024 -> 0.156 mag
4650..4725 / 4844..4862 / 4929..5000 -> 0.042 mag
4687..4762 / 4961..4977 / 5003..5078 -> 0.130 mag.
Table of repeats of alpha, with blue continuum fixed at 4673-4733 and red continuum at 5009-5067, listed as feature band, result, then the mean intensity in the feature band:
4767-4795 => -4.2 AA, 11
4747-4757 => -3.0 AA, 12.7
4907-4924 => 2.4 AA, 7.47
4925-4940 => 1.7 AA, 7.58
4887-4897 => 1.0 AA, 8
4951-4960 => 1.0 AA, 7.5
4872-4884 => 0.8 AA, 8.31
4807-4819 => 0.4 AA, 9.03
